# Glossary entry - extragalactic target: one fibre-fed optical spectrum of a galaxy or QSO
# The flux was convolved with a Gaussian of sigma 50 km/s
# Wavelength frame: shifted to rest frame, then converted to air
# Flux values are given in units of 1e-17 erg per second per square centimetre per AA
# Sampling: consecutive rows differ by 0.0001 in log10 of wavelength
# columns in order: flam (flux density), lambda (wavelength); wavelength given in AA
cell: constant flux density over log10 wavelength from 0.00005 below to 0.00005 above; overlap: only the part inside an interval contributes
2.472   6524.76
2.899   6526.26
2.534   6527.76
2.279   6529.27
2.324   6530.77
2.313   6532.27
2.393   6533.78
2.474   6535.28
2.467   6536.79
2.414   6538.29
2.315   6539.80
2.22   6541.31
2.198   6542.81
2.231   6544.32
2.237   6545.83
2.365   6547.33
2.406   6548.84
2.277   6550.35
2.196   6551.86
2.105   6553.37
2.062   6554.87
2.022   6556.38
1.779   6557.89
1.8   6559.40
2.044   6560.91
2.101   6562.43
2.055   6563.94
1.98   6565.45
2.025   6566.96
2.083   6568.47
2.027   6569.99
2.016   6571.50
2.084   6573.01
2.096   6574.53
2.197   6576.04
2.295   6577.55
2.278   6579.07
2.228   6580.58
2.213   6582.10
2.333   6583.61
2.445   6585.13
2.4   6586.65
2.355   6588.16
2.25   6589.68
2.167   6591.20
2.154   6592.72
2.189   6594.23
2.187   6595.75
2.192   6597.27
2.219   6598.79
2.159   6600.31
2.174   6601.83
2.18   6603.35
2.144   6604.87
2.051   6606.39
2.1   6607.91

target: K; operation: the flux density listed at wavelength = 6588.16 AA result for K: 2.355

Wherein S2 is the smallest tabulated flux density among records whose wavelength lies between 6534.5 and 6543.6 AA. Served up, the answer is 2.198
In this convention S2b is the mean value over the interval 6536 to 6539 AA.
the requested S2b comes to 2.44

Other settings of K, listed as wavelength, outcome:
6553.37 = 2.105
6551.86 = 2.196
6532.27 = 2.313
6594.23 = 2.189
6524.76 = 2.472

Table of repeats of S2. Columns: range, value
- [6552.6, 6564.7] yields 1.779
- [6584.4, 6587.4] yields 2.4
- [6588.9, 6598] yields 2.154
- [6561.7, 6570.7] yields 1.98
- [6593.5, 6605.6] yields 2.144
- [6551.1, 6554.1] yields 2.105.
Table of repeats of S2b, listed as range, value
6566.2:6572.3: 2.04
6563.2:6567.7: 2.02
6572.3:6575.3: 2.09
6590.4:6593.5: 2.16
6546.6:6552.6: 2.31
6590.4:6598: 2.18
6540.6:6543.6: 2.21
